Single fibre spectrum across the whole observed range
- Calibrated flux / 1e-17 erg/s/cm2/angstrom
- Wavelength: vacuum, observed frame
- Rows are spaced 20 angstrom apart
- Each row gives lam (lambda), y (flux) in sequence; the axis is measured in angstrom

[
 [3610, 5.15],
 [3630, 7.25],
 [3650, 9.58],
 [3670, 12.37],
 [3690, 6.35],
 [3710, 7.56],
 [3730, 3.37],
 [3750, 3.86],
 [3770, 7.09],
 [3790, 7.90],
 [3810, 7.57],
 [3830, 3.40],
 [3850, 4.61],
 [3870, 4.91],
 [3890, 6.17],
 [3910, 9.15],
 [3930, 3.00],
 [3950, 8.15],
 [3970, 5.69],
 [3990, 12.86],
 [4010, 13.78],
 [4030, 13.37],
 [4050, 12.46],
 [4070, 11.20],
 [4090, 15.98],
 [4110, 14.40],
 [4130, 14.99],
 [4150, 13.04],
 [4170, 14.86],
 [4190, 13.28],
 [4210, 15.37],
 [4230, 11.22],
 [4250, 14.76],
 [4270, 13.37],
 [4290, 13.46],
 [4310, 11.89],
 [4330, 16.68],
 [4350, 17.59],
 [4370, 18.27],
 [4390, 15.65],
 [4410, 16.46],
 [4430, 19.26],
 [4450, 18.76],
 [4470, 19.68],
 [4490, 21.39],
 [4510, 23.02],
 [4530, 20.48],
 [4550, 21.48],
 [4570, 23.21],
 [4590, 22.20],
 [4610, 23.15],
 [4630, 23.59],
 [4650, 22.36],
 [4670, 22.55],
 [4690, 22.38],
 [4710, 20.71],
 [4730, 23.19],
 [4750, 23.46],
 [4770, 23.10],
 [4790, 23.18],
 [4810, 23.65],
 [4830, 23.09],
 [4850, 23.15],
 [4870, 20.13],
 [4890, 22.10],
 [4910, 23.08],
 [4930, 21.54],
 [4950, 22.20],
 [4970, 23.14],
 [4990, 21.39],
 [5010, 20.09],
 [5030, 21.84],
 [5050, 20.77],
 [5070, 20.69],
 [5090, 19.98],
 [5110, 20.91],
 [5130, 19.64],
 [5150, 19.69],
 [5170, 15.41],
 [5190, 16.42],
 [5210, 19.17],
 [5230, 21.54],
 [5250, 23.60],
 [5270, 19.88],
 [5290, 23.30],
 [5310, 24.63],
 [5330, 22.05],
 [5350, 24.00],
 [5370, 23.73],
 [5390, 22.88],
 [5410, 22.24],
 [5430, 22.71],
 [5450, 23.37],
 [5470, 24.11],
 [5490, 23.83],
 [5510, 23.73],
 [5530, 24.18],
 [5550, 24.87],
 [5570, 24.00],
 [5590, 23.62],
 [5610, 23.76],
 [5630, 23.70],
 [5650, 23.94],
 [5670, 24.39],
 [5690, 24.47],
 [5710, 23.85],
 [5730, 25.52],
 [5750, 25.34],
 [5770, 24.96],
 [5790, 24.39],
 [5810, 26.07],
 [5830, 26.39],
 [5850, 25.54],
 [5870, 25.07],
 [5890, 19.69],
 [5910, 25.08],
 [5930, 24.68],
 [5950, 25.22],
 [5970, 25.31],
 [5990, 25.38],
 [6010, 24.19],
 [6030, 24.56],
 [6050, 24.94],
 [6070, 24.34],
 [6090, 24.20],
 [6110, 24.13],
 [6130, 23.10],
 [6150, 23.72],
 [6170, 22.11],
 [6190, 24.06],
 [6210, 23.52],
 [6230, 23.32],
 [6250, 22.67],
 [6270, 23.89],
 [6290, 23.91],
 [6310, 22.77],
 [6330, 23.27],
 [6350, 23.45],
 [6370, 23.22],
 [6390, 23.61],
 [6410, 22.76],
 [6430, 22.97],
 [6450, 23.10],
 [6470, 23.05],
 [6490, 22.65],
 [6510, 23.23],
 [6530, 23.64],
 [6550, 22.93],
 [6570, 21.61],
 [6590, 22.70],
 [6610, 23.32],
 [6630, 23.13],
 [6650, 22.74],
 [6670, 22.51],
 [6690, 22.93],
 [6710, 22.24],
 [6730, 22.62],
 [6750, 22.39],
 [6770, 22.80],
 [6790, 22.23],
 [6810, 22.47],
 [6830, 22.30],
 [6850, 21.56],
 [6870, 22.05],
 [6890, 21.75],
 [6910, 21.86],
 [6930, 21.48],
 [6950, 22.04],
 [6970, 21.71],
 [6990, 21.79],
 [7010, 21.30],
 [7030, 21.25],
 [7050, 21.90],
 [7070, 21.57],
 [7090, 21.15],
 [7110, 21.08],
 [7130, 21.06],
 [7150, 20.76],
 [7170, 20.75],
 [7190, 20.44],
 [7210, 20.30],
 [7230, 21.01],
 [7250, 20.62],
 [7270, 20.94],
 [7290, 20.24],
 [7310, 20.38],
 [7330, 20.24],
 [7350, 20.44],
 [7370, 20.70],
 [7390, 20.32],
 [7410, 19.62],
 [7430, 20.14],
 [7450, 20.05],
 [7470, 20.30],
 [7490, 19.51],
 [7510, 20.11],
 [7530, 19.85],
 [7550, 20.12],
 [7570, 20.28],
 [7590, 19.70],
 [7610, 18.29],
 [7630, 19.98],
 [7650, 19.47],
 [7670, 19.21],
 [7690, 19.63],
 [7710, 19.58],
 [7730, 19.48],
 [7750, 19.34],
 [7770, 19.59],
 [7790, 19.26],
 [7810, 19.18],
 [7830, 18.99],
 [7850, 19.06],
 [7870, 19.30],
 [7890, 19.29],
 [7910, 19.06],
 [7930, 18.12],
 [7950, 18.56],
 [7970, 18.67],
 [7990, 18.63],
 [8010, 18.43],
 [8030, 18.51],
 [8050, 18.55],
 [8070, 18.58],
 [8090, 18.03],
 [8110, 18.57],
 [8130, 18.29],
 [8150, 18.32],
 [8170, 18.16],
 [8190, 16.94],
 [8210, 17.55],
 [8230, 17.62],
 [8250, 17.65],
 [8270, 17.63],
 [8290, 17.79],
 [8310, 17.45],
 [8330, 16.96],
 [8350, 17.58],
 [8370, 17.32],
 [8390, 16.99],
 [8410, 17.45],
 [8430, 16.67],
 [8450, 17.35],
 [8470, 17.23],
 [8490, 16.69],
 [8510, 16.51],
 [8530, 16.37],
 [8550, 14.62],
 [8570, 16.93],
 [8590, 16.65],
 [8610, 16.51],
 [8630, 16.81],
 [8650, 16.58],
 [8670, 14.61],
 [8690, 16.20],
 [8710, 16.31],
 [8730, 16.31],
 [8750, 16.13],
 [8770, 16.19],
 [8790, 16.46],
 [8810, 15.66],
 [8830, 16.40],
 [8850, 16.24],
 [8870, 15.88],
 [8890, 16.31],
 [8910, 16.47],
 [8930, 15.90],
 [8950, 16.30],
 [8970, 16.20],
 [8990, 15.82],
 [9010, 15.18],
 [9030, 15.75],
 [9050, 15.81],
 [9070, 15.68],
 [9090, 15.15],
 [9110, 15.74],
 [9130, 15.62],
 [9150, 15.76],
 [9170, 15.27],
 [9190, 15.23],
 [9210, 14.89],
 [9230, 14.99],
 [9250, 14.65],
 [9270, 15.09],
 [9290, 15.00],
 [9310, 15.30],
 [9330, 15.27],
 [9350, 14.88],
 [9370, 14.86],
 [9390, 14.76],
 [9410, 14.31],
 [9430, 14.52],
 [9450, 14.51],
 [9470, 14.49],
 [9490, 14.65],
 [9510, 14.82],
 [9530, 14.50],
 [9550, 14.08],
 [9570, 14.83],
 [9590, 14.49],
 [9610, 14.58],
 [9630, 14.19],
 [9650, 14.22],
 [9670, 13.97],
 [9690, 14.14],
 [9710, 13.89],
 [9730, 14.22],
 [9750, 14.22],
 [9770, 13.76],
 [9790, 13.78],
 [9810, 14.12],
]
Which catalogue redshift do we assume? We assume 0.00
